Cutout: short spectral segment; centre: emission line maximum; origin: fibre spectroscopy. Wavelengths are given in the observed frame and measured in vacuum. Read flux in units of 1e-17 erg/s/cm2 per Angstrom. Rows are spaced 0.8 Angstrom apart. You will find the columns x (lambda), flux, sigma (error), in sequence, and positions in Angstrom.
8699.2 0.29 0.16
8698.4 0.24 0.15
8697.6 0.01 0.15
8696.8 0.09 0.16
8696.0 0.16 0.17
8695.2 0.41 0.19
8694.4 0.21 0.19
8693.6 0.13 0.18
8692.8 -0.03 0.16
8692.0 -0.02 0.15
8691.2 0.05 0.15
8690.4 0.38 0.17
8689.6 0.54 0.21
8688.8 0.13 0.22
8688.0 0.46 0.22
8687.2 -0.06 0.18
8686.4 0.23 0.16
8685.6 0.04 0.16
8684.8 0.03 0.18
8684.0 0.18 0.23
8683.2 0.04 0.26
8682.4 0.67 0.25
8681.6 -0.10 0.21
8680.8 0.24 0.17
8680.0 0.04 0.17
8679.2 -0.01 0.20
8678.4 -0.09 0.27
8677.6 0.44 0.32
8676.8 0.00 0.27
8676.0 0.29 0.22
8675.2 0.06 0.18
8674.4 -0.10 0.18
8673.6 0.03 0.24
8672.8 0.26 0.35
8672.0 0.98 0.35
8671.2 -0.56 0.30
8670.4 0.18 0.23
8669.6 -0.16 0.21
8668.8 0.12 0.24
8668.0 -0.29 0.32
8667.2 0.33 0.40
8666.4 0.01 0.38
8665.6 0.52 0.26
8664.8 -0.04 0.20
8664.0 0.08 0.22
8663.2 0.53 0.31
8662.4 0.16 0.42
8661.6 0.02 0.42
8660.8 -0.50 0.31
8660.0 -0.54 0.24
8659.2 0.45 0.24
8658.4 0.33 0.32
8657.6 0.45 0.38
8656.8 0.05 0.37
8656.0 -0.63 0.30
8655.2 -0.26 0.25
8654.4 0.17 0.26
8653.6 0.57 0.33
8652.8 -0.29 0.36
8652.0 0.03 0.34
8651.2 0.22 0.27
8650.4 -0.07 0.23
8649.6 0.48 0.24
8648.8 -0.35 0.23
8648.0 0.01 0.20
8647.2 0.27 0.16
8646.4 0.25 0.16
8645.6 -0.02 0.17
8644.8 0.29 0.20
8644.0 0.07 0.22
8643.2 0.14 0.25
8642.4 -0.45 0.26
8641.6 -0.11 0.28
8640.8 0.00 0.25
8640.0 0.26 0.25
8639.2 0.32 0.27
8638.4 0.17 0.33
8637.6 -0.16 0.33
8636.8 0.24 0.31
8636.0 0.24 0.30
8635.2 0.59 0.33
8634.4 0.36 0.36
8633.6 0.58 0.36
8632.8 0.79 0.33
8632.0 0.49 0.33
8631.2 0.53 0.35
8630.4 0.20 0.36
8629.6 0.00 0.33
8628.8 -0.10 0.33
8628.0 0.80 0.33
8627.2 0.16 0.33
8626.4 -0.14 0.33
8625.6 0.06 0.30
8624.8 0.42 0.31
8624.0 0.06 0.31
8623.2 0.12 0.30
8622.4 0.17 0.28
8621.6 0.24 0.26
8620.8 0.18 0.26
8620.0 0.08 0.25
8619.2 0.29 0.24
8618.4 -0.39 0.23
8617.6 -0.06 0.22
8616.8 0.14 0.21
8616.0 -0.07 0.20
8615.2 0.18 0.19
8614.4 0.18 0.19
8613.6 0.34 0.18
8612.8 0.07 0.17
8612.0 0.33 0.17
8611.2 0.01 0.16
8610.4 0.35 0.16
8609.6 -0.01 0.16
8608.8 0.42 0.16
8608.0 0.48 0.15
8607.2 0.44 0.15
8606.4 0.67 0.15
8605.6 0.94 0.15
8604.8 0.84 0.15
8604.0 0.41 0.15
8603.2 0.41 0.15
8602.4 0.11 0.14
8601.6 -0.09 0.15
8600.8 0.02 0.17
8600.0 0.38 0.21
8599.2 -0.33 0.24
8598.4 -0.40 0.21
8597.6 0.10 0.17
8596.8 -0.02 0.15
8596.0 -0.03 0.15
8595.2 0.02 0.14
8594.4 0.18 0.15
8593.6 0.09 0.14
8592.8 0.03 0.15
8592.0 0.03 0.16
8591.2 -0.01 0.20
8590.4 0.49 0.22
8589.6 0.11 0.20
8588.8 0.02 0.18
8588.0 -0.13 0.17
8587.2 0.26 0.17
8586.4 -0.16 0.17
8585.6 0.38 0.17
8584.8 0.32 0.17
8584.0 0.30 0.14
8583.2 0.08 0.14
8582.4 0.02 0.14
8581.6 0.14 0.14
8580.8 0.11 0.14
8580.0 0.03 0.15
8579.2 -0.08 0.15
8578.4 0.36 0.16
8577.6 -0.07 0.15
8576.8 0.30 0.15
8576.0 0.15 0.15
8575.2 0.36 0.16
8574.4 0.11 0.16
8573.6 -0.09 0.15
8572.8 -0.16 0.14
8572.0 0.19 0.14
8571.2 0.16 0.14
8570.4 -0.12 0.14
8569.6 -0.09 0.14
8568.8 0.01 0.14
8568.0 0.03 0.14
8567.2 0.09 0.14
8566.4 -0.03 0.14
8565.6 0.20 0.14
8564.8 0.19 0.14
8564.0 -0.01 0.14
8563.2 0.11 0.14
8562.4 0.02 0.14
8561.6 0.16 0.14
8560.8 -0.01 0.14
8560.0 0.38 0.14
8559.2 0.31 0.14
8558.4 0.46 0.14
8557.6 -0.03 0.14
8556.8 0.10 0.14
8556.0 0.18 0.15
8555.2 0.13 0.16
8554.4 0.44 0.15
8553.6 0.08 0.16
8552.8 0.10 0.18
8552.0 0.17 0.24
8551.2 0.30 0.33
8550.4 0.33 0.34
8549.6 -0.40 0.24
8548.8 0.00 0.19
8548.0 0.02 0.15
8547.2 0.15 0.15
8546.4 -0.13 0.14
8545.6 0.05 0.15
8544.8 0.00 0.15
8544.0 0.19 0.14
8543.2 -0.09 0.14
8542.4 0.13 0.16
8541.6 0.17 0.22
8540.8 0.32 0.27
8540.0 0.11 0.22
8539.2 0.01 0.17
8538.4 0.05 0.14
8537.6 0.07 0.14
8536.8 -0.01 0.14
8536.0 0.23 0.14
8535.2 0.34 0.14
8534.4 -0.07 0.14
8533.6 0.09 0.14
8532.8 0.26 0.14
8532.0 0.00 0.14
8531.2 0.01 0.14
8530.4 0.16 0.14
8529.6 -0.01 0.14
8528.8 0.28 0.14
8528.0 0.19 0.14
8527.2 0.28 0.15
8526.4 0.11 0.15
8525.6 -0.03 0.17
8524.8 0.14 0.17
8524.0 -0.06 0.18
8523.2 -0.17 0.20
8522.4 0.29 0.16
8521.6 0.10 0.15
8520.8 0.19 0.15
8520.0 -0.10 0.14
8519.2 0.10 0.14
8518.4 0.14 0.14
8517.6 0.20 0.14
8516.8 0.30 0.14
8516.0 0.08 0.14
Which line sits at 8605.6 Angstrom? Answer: H-gamma 4340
